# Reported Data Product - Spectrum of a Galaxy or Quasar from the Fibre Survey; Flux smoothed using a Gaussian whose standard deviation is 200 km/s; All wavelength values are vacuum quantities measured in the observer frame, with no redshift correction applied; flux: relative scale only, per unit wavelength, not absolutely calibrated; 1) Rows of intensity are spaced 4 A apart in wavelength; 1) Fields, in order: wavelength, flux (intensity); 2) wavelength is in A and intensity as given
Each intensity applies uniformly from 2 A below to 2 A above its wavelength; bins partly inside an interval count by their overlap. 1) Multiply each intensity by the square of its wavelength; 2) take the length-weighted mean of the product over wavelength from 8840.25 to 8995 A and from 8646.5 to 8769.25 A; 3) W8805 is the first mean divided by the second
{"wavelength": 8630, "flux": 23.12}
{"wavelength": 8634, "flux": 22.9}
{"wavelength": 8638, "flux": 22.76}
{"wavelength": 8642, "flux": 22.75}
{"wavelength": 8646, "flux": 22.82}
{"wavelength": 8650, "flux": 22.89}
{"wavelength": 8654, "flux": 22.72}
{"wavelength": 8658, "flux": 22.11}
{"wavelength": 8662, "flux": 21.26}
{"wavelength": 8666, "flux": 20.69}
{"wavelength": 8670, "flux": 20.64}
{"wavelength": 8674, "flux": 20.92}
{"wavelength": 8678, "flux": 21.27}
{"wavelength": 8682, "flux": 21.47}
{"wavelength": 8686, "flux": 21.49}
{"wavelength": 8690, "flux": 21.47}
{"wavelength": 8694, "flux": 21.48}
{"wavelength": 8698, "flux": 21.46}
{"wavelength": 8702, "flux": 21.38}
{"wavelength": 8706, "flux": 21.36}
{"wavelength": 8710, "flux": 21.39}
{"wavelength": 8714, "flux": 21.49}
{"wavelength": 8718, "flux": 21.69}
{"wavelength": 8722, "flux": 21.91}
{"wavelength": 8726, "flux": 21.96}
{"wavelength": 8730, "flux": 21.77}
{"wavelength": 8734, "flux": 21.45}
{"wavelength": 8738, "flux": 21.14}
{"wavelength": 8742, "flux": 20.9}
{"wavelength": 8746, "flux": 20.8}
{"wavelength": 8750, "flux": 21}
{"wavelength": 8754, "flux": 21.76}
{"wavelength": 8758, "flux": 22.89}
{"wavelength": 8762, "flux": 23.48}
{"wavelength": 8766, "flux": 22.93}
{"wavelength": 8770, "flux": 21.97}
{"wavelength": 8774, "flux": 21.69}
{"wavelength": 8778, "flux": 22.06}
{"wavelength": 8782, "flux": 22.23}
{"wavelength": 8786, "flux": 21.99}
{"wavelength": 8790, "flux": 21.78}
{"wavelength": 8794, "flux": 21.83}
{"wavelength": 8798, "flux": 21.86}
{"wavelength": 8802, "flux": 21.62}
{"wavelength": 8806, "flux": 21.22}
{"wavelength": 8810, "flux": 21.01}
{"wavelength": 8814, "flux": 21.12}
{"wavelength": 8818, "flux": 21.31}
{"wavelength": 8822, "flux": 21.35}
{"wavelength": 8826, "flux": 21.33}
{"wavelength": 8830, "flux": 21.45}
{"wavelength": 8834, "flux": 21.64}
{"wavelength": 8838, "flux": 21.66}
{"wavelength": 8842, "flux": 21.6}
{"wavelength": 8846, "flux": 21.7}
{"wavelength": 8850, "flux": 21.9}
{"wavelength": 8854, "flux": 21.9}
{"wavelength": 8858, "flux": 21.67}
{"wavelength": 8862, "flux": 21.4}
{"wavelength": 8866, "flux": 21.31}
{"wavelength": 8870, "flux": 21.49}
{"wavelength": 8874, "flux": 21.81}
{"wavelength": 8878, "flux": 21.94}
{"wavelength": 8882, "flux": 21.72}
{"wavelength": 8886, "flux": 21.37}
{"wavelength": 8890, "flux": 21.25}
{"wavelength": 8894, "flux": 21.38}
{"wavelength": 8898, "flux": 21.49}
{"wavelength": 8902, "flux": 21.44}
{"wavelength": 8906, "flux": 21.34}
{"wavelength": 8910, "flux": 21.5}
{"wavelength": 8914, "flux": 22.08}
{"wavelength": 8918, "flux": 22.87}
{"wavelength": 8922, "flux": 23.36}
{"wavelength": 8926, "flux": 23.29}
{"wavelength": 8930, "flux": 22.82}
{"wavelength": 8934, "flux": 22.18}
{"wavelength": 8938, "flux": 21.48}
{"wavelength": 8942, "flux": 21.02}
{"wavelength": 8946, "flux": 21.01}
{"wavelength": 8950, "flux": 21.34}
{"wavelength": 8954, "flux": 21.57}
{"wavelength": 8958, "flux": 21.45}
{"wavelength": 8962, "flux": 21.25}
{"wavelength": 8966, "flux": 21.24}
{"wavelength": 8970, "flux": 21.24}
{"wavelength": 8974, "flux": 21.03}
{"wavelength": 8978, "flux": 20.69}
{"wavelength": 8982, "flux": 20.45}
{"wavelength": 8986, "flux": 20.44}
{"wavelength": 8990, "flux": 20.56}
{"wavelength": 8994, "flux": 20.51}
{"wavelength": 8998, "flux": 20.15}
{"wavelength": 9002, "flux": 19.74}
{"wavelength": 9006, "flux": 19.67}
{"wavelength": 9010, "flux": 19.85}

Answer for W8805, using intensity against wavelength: 1.04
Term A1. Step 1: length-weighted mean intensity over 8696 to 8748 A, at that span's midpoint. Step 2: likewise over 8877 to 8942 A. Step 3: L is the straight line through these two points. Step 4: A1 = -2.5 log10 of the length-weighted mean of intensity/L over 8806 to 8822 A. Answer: 0.03 mag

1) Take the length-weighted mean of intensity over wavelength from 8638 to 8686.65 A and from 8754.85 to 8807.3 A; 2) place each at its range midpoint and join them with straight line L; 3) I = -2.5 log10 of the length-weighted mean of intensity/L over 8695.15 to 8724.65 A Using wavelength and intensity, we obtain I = 0.02 mag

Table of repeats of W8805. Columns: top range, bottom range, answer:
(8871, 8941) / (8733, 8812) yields 1.04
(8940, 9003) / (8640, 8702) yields 1.03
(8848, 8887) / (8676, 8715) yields 1.05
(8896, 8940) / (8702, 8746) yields 1.08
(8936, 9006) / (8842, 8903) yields 0.99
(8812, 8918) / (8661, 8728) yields 1.05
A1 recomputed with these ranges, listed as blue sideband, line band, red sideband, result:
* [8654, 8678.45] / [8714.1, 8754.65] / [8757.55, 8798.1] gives 0.02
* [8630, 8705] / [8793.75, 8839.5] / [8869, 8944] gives 0.02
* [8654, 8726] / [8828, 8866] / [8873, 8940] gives 0.01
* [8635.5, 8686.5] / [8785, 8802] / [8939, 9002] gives -0.02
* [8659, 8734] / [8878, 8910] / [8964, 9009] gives -0.03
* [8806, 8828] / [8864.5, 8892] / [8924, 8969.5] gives -0.01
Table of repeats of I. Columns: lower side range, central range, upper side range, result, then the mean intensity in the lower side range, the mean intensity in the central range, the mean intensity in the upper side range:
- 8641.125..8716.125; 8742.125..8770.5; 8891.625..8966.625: -0.018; 21.6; 22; 21.8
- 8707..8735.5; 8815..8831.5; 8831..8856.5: 0.019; 21.7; 21.3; 21.7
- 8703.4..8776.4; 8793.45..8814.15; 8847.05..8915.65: 0.012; 21.8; 21.4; 21.6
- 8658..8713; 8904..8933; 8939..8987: -0.067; 21.3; 22.5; 21.1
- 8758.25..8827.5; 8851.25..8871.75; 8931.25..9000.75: -0.002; 21.8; 21.6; 21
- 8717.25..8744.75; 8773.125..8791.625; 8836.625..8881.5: -0.019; 21.5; 22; 21.7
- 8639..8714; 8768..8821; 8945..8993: -0.013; 21.7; 21.7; 21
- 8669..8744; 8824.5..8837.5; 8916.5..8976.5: 0.005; 21.4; 21.5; 21.8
